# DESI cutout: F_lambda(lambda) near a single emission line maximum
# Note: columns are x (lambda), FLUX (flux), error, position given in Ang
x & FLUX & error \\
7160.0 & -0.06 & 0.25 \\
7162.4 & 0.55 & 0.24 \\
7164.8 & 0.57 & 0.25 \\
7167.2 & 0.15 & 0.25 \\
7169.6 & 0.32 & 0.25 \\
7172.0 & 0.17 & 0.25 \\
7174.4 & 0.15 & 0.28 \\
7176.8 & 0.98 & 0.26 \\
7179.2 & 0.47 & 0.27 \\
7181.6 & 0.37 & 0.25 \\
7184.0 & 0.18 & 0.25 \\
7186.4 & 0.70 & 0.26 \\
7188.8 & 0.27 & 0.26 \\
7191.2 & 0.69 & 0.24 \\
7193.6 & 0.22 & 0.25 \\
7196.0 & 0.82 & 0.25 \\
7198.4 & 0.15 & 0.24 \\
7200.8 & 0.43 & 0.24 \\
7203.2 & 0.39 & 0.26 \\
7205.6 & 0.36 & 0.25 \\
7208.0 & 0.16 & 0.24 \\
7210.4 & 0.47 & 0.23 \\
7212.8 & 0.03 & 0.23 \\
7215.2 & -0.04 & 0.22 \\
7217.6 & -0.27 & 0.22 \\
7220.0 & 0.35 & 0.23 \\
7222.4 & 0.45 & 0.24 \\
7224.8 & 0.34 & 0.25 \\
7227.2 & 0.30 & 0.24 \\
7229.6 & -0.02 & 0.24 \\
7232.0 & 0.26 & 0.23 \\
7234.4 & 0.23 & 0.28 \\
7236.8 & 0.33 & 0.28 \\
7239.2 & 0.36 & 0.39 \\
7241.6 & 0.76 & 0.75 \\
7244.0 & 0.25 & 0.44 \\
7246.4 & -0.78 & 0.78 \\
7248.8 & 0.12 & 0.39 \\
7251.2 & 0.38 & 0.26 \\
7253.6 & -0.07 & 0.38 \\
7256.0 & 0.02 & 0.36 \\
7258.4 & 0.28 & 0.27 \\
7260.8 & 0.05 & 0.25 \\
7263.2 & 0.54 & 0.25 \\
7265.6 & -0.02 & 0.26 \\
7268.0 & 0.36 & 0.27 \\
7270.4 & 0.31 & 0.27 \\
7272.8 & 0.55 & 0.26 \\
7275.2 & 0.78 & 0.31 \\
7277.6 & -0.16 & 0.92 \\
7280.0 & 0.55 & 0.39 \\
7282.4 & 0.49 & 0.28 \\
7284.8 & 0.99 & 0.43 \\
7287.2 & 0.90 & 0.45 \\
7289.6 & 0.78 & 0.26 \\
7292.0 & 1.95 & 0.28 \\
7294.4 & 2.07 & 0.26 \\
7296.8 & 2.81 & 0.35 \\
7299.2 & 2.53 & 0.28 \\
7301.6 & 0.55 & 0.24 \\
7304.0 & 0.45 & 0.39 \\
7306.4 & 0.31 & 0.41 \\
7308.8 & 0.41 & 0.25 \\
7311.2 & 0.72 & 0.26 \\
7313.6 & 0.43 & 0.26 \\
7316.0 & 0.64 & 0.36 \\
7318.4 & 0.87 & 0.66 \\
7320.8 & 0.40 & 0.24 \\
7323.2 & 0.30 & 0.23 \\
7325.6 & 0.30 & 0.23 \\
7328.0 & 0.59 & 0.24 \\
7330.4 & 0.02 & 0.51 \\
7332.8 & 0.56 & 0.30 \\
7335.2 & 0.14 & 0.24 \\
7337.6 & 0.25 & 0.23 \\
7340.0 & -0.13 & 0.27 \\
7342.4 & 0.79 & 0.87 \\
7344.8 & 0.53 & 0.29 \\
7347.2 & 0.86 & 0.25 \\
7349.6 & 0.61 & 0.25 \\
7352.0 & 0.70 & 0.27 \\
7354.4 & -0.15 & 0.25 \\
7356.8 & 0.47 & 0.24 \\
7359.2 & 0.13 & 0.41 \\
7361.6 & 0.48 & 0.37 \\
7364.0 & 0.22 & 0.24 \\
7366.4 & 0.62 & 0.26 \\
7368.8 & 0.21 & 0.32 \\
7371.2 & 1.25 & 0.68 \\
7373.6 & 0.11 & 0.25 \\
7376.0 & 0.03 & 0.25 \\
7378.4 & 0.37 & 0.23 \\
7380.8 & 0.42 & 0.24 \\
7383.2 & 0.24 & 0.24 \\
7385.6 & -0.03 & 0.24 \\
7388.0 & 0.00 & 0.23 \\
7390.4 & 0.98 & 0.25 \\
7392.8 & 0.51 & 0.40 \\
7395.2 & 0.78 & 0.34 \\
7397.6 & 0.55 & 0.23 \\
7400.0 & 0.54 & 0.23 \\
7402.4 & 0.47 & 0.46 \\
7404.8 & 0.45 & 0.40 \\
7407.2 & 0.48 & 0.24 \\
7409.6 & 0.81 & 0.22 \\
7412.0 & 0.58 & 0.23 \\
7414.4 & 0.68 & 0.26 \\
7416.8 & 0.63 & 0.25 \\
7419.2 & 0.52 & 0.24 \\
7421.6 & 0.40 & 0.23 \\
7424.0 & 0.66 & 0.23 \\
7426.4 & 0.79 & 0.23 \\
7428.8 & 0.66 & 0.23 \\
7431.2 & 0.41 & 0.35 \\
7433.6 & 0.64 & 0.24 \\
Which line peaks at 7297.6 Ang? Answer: [O II] 3727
